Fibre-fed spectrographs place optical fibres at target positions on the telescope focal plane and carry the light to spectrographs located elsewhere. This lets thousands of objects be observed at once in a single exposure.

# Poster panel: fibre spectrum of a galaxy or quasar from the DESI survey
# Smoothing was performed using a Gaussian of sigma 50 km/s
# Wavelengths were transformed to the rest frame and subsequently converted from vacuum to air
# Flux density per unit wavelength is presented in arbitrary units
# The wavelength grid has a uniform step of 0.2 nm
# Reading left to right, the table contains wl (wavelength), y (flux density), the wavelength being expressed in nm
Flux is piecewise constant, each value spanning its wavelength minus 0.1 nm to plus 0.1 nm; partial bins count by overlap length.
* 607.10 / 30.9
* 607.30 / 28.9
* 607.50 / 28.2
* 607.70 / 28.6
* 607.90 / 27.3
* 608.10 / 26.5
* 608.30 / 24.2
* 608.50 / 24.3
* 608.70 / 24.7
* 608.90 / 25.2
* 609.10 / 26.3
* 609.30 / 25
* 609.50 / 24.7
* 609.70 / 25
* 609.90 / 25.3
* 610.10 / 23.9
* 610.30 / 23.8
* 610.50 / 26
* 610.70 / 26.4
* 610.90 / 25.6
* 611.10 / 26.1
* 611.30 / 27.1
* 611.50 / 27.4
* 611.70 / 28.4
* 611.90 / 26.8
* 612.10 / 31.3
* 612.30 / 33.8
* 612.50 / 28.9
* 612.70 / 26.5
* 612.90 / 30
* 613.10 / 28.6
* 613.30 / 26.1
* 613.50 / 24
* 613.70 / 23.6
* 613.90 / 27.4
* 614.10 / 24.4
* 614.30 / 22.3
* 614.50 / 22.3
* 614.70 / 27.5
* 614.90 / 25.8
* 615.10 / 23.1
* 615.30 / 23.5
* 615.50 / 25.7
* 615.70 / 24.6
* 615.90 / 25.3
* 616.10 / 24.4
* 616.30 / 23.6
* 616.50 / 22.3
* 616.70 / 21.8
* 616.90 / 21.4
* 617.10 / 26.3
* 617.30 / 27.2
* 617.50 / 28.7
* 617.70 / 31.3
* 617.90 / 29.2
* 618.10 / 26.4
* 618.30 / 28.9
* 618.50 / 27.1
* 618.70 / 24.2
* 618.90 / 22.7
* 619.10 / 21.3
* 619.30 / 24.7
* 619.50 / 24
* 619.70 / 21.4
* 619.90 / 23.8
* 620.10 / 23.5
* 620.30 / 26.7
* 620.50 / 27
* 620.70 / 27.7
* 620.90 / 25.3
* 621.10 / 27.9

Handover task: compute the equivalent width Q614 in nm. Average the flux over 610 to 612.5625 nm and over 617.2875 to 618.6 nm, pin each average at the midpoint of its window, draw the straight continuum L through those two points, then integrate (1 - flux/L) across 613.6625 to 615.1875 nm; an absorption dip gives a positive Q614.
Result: 0.18 nm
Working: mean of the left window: 27.3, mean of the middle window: 24.6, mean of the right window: 28.5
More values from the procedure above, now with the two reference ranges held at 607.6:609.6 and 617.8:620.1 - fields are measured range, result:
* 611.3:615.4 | -0.211 nm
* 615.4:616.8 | 0.062 nm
